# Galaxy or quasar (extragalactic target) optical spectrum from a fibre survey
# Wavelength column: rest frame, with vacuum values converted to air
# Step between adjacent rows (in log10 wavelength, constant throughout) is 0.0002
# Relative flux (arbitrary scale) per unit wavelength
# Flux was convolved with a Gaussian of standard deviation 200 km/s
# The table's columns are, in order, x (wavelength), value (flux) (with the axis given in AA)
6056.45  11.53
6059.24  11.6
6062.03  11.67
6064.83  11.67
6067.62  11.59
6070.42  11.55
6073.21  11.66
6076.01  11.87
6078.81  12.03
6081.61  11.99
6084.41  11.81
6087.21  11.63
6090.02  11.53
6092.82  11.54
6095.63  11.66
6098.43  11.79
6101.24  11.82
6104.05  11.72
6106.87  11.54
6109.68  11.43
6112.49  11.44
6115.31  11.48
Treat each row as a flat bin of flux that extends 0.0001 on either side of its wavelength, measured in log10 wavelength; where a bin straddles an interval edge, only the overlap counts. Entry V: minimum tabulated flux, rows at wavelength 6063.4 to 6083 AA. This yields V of 11.55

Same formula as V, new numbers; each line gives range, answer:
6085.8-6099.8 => 11.53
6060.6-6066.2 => 11.67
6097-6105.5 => 11.72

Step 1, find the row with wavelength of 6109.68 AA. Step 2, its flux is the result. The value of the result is 11.43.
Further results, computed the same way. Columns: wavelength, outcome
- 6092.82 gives 11.54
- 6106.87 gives 11.54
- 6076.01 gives 11.87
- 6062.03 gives 11.67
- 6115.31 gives 11.48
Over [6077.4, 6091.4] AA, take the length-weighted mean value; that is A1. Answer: 11.8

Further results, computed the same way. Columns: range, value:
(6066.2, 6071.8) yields 11.6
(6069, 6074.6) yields 11.6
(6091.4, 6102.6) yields 11.7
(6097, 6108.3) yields 11.7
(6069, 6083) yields 11.8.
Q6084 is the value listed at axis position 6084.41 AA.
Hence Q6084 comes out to 11.81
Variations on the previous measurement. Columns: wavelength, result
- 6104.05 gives 11.72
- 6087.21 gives 11.63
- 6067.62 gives 11.59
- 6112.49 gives 11.44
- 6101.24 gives 11.82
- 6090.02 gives 11.53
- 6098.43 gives 11.79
